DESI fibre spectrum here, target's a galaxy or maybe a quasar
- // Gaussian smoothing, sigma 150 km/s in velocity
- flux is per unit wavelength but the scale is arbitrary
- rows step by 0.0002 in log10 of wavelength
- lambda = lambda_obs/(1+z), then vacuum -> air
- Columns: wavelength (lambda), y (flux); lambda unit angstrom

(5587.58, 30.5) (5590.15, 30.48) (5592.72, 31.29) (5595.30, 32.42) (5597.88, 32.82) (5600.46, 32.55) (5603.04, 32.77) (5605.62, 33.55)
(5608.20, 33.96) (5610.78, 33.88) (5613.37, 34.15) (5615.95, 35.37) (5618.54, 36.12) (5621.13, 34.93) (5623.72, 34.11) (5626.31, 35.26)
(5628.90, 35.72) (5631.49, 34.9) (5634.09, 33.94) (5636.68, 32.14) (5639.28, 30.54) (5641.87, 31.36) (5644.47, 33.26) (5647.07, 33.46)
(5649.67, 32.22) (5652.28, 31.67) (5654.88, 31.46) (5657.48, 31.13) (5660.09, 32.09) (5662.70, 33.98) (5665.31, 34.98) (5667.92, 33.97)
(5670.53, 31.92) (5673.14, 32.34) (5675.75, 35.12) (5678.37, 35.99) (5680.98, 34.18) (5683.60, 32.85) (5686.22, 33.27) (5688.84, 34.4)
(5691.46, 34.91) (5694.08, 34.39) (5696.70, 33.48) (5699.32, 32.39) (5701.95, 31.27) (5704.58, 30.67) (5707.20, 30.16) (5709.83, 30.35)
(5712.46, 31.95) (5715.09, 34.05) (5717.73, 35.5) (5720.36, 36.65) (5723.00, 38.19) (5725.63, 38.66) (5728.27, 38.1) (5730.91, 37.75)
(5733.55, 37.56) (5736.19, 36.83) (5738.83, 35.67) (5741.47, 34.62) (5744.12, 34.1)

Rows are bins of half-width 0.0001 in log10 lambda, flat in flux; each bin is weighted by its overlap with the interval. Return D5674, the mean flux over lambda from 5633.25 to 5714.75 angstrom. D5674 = 32.8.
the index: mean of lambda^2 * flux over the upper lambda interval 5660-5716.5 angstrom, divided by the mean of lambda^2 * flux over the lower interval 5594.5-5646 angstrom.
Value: 1.0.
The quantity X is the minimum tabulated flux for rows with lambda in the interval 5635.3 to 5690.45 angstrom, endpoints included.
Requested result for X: 30.54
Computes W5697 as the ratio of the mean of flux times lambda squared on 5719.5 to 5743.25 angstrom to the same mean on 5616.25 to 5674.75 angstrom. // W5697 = 1.15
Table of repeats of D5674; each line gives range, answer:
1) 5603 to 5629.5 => 34.6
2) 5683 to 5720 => 32.9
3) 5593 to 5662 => 33.3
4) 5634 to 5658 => 32.1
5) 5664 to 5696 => 34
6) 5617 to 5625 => 35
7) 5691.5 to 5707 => 32.5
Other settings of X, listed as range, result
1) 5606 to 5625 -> 33.88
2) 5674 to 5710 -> 30.16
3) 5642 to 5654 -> 31.67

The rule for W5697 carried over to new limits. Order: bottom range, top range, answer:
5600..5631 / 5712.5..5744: 1.10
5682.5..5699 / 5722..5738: 1.13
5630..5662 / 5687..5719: 1.03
